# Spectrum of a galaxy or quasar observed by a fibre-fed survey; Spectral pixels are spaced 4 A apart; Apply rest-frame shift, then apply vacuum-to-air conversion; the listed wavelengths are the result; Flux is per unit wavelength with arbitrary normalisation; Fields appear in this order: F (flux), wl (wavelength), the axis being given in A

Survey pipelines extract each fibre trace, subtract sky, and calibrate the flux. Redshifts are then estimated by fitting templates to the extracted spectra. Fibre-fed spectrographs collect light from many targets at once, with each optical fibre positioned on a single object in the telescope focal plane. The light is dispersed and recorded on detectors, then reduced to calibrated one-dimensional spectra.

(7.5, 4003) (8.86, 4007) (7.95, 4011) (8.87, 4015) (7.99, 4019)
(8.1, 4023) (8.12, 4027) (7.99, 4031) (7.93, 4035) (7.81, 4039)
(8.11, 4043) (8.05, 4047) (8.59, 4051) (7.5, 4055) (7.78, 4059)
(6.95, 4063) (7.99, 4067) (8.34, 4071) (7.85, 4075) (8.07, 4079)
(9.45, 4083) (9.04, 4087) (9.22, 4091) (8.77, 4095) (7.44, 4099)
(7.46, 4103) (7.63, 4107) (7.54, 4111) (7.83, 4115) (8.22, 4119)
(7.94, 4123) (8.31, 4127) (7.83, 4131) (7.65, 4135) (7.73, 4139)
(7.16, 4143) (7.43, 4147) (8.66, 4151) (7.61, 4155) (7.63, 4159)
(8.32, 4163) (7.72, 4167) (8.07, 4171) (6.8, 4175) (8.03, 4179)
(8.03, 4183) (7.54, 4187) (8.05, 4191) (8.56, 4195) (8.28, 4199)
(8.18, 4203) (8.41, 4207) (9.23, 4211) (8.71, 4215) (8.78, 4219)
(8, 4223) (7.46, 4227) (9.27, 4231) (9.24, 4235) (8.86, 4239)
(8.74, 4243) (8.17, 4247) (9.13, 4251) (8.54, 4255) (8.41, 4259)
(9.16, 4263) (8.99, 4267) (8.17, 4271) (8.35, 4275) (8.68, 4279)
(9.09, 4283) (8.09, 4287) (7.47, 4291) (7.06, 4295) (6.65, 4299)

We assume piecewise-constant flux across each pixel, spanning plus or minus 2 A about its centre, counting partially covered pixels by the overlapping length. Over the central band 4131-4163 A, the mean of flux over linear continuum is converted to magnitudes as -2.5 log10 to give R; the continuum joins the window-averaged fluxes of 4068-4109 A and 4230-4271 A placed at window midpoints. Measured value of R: 0.10 mag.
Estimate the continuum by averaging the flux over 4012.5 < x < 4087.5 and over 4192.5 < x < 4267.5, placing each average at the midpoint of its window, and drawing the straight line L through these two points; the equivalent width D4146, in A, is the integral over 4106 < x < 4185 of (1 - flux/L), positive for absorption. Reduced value 5.4 A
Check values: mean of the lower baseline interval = 8.11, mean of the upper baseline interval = 8.63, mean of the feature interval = 7.81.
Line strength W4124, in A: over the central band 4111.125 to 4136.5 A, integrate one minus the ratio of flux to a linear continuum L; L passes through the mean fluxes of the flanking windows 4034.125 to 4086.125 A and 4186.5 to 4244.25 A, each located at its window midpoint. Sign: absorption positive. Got 0.93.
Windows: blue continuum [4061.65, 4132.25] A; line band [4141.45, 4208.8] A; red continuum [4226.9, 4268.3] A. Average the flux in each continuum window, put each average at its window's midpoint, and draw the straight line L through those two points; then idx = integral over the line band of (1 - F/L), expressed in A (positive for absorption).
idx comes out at 4.4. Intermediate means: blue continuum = 8.12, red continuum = 8.78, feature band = 7.91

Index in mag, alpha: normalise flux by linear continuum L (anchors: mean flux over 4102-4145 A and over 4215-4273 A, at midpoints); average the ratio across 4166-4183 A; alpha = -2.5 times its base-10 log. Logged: 0.06 mag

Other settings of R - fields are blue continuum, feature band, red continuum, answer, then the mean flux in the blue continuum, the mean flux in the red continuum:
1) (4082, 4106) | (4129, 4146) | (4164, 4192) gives 0.073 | 8.49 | 7.76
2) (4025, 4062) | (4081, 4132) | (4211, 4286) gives -0.006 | 7.96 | 8.66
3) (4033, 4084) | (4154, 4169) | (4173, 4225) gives 0.043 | 8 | 8.2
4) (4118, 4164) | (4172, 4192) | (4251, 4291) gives 0.054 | 7.86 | 8.58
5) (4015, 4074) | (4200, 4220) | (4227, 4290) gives -0.016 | 7.98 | 8.67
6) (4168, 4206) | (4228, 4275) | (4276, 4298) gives -0.096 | 7.95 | 8.03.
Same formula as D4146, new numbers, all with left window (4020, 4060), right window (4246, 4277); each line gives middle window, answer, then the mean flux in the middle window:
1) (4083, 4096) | -1.5 A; 9.1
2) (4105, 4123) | 0.9 A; 7.82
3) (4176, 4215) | 0.9 A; 8.24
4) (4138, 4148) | 1.1 A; 7.41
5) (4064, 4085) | -0.4 A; 8.27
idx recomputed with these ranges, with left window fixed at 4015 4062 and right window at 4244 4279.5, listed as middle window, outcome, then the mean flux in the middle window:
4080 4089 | -1.1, 9.11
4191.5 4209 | 0.3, 8.33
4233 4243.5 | -0.5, 8.98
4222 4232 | 0.4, 8.17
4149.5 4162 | 0.5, 7.97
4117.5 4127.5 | 0.1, 8.13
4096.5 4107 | 0.8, 7.55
